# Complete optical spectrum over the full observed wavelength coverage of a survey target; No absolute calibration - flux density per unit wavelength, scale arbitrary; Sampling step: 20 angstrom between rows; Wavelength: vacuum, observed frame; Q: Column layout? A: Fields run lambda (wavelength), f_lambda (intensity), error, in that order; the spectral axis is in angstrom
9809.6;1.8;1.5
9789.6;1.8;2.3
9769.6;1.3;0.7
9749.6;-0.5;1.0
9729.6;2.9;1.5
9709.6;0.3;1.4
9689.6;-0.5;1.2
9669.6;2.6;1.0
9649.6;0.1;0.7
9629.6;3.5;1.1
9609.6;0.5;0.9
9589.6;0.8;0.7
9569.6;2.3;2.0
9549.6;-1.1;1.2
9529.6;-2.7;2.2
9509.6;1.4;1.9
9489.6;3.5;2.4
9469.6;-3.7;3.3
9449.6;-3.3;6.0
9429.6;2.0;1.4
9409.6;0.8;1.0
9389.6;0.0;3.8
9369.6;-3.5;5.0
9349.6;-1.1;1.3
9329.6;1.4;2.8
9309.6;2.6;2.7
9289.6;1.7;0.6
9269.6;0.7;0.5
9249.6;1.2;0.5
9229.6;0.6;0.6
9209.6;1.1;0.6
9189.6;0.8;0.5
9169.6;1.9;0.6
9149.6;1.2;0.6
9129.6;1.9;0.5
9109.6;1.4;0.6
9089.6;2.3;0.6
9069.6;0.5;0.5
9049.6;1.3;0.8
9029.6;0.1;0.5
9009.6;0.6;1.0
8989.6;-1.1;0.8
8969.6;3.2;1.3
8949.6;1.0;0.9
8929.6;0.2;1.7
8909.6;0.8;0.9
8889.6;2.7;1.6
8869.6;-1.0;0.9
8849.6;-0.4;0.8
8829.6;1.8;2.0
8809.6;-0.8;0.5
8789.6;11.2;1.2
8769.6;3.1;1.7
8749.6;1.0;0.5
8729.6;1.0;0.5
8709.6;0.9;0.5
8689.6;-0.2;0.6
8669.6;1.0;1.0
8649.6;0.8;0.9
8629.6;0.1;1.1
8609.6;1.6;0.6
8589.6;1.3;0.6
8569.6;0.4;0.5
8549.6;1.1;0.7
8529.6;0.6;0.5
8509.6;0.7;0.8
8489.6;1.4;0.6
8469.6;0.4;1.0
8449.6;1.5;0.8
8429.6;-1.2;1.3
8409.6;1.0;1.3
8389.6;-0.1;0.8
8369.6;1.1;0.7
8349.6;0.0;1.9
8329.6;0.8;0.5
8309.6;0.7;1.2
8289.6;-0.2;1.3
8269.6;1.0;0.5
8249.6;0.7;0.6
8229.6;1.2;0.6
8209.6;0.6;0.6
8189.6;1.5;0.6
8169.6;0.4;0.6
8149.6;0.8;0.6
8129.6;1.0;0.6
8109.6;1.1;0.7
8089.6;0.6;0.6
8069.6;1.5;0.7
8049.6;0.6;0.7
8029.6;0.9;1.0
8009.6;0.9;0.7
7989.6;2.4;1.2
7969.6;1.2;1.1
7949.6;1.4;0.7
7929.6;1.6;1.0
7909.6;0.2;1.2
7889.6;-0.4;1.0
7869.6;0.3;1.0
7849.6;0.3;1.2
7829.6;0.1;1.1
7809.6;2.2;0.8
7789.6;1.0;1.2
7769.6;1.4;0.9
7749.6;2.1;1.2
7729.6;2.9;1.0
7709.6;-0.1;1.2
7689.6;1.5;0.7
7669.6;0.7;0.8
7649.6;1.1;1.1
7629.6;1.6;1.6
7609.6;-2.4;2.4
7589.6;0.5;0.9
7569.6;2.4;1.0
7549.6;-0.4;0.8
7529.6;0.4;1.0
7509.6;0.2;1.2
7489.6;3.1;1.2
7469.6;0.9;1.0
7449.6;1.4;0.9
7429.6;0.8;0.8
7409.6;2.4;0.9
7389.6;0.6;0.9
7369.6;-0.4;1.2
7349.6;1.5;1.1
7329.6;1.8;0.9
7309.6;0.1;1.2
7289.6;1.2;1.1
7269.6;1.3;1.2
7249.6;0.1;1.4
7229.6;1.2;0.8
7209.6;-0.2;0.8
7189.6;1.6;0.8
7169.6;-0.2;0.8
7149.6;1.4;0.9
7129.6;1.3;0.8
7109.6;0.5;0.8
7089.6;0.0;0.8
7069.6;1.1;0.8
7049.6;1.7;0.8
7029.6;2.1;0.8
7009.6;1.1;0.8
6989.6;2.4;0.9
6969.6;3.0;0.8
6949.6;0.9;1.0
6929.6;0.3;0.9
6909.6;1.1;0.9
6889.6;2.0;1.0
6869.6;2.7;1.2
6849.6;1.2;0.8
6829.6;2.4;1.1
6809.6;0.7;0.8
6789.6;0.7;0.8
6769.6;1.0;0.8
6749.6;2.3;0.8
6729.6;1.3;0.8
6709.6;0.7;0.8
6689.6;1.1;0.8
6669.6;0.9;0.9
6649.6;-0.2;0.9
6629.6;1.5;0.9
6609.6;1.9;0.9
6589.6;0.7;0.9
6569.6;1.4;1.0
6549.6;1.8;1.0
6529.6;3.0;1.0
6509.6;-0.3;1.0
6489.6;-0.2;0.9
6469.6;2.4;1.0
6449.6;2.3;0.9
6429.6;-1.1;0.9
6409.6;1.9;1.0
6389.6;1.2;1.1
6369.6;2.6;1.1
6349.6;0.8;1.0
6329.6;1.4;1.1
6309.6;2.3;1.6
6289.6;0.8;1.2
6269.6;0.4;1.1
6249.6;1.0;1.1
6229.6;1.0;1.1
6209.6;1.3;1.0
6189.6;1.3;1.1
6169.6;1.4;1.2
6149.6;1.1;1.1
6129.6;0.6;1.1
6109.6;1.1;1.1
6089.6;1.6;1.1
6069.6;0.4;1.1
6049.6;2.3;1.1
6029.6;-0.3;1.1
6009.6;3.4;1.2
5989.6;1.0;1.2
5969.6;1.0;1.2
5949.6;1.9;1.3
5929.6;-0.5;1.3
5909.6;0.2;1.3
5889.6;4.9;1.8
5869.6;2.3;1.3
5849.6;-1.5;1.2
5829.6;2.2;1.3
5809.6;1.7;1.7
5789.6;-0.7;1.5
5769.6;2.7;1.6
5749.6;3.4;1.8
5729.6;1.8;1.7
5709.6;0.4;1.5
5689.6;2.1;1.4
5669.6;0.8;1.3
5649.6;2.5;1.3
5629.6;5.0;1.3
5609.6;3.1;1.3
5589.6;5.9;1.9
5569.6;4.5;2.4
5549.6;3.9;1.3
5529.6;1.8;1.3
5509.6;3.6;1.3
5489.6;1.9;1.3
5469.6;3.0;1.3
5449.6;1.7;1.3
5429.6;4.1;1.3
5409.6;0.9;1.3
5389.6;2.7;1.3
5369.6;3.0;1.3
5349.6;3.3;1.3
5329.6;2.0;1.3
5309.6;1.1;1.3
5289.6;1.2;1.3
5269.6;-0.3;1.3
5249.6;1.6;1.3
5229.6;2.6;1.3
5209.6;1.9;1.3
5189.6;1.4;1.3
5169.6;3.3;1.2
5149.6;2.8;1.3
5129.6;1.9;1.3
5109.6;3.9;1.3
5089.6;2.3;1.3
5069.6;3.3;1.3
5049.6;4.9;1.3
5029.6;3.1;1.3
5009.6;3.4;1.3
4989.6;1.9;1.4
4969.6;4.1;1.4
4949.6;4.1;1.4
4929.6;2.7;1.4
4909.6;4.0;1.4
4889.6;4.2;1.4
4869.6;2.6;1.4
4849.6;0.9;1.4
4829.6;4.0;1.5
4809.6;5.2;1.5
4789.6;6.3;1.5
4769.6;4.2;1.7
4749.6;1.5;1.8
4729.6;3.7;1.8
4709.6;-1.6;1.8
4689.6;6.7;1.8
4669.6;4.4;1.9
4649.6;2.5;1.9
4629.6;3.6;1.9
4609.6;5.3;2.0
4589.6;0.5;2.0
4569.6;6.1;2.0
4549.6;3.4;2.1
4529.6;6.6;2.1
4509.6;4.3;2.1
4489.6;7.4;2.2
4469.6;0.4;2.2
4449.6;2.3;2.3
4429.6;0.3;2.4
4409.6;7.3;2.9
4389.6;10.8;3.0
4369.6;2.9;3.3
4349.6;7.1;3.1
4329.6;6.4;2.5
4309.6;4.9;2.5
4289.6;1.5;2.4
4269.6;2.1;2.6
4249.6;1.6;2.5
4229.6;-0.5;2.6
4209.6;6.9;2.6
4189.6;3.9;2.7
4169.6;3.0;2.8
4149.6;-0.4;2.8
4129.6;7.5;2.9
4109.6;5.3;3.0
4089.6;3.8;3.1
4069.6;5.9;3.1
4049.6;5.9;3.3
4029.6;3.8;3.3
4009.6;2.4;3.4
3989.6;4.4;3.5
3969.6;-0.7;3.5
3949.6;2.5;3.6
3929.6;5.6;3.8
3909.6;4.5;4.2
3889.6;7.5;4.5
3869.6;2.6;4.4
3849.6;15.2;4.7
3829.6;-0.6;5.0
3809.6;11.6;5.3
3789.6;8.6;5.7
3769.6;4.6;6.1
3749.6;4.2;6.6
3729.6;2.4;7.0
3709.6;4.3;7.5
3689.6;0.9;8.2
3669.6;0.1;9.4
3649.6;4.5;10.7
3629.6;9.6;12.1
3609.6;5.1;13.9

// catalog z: 1.356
